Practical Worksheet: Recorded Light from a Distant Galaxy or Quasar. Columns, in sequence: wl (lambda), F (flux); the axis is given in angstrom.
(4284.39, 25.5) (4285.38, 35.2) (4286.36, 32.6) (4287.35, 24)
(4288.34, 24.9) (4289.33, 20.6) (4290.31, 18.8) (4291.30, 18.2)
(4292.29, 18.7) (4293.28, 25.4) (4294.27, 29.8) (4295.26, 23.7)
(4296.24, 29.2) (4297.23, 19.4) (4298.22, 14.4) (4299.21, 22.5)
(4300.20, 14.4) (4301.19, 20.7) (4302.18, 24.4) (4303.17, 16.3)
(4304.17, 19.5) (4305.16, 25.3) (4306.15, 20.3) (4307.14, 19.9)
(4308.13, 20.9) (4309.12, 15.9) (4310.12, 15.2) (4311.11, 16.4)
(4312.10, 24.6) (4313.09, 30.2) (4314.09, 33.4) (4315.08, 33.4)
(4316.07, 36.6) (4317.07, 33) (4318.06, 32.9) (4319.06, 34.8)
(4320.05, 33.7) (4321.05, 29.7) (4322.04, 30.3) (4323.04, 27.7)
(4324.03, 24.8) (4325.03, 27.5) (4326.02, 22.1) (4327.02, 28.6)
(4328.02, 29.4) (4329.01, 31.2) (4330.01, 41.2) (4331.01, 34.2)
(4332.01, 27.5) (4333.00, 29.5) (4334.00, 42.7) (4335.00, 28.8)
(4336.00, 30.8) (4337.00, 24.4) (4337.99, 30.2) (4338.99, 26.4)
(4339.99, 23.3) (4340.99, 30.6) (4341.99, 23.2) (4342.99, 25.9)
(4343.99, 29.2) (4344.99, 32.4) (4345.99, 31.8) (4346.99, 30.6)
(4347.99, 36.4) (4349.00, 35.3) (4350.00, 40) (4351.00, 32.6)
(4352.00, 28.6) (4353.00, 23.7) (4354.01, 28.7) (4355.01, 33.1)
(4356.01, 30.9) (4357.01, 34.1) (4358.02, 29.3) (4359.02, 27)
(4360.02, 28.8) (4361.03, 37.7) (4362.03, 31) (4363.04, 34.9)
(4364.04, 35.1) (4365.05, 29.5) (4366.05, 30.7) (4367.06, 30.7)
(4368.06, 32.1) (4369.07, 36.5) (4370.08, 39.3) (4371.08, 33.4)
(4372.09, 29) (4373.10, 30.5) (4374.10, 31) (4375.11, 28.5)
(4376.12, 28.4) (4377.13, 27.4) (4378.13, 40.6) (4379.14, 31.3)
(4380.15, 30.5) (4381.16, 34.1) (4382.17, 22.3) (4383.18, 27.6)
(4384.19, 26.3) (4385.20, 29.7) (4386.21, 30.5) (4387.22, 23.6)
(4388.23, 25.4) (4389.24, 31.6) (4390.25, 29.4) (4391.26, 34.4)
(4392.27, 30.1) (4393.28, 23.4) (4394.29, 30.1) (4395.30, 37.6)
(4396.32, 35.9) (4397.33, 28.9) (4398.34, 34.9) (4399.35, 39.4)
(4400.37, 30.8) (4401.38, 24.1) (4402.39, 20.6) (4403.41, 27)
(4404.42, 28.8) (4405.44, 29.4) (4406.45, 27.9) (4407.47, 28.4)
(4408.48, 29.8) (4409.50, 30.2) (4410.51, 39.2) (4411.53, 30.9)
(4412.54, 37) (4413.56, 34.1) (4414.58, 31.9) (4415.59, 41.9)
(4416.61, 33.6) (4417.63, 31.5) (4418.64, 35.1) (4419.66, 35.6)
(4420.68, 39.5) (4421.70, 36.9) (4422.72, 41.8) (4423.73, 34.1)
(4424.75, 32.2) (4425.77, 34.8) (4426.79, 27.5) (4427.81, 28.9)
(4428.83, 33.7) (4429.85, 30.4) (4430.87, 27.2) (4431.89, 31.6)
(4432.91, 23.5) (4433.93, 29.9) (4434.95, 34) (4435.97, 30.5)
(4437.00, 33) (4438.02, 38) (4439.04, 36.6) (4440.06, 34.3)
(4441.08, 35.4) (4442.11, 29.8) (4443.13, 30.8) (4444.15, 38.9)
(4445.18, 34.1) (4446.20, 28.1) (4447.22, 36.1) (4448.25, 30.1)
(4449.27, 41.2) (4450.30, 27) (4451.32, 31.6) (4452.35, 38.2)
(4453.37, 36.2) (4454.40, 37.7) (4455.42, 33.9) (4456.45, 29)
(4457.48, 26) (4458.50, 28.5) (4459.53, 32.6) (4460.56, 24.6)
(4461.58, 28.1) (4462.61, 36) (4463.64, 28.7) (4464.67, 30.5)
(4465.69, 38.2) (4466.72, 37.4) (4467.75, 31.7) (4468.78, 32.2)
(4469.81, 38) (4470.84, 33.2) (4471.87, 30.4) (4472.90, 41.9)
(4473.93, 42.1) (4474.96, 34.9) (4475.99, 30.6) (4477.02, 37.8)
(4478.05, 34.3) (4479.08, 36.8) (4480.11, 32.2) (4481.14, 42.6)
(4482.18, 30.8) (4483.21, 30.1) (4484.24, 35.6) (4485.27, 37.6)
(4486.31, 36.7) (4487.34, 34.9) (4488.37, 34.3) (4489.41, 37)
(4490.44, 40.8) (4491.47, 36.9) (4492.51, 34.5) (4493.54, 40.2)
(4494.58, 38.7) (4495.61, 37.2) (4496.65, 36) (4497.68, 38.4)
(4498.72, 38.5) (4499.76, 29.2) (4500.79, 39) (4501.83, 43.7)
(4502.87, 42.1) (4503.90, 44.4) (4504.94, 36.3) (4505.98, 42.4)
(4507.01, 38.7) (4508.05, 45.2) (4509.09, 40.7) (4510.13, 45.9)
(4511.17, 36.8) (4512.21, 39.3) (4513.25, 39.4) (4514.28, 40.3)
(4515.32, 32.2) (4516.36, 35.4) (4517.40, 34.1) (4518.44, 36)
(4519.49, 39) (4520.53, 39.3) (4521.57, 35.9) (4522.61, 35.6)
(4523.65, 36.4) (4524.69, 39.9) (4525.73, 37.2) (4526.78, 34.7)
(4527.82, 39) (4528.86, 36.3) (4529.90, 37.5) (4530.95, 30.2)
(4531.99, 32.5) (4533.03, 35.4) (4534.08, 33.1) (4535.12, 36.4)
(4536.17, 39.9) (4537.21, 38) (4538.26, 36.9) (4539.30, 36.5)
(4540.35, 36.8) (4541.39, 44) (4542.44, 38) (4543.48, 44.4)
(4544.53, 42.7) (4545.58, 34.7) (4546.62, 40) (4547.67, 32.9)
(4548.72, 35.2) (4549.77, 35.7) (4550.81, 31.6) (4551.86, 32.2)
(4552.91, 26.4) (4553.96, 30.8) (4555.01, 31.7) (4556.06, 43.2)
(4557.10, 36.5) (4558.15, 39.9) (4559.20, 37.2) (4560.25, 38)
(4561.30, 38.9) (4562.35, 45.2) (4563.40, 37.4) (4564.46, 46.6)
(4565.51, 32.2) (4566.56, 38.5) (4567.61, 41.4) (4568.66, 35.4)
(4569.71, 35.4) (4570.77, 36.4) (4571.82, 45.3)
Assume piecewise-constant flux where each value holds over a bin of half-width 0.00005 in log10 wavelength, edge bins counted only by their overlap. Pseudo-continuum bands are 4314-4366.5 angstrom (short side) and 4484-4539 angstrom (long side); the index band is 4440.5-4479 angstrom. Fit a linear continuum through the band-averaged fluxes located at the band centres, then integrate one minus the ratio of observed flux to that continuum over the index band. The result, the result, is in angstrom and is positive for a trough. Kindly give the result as 2.3 angstrom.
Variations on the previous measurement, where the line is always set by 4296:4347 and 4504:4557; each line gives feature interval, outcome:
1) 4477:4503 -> -1.1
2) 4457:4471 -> 0.9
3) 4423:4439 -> 0.3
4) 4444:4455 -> -0.4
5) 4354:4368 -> -1.4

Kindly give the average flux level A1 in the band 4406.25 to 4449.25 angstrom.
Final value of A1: 33.2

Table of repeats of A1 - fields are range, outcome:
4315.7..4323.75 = 32.1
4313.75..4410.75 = 30.7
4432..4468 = 32.6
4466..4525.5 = 37.2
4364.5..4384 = 31.1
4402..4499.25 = 33.7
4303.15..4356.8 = 28.8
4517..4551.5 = 36.8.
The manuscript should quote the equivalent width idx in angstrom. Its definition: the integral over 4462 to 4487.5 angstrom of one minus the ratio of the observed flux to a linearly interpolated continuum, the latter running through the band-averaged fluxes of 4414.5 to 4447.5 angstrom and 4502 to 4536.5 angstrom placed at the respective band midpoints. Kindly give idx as 0.44 angstrom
